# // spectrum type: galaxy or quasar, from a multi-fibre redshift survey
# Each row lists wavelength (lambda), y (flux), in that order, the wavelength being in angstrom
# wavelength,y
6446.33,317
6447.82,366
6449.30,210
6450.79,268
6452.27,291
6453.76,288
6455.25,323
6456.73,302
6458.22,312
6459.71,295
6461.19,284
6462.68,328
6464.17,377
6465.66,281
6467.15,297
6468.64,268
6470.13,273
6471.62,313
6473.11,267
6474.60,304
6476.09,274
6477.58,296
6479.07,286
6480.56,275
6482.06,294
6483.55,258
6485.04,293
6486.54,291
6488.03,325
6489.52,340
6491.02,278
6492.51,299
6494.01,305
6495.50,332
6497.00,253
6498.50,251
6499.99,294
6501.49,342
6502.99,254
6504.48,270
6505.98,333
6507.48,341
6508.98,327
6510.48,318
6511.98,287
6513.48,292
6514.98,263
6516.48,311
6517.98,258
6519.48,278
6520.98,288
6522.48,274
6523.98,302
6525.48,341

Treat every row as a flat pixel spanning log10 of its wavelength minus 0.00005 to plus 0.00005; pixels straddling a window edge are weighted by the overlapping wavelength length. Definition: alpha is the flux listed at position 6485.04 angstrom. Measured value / 293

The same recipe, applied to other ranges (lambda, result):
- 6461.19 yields 284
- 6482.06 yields 294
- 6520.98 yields 288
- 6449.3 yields 210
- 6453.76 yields 288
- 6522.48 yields 274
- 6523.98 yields 302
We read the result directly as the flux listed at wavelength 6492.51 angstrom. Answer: 299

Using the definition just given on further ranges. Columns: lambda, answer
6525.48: 341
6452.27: 291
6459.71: 295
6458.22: 312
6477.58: 296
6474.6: 304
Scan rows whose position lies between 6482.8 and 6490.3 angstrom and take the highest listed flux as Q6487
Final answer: 340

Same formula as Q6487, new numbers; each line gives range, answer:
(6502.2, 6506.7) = 333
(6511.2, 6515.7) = 292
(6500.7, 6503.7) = 342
